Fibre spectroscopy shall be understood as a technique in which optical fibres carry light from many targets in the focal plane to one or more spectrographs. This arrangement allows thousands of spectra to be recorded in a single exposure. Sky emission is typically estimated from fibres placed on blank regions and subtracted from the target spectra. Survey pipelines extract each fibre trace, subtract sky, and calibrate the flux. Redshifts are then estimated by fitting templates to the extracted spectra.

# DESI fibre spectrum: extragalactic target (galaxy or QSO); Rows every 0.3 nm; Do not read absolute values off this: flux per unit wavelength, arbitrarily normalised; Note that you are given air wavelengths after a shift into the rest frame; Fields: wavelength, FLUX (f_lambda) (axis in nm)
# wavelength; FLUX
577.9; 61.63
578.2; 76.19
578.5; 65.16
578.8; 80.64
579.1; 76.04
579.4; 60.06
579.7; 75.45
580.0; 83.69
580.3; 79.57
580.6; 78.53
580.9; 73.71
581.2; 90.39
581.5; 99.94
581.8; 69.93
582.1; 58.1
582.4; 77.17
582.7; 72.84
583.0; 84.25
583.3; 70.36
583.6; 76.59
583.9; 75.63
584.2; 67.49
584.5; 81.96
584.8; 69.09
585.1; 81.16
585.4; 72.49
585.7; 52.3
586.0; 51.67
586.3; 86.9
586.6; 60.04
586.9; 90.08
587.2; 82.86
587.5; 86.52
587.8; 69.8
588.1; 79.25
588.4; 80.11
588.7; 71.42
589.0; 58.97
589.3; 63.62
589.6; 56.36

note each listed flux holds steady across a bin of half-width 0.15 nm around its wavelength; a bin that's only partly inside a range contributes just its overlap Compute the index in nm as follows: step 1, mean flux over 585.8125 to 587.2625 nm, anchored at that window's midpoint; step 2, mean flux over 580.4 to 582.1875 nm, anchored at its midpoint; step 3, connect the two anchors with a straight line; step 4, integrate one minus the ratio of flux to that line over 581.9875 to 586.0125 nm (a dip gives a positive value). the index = 0.24 nm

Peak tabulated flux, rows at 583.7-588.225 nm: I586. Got 90.08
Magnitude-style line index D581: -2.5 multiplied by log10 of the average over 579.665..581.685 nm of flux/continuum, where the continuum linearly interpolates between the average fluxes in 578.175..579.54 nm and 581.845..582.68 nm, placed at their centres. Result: -0.190 mag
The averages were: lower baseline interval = 71.3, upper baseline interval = 68.7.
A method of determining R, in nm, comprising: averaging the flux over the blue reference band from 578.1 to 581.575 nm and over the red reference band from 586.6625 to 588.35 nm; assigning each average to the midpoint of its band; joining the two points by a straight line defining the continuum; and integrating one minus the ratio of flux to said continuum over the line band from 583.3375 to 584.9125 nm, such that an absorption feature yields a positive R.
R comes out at 0.11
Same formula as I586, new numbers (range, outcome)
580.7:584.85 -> 99.94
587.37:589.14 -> 86.52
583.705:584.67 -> 81.96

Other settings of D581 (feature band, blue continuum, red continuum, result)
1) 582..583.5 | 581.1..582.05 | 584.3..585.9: 0.09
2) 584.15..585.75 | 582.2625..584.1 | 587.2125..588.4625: 0.07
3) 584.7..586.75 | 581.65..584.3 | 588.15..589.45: 0.05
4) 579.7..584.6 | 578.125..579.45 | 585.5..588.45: -0.07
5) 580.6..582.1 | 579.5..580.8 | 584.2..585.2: -0.04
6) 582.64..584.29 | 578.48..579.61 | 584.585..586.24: -0.10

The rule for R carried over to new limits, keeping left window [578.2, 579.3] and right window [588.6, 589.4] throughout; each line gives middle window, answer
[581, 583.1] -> -0.239 nm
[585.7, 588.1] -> -0.292 nm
